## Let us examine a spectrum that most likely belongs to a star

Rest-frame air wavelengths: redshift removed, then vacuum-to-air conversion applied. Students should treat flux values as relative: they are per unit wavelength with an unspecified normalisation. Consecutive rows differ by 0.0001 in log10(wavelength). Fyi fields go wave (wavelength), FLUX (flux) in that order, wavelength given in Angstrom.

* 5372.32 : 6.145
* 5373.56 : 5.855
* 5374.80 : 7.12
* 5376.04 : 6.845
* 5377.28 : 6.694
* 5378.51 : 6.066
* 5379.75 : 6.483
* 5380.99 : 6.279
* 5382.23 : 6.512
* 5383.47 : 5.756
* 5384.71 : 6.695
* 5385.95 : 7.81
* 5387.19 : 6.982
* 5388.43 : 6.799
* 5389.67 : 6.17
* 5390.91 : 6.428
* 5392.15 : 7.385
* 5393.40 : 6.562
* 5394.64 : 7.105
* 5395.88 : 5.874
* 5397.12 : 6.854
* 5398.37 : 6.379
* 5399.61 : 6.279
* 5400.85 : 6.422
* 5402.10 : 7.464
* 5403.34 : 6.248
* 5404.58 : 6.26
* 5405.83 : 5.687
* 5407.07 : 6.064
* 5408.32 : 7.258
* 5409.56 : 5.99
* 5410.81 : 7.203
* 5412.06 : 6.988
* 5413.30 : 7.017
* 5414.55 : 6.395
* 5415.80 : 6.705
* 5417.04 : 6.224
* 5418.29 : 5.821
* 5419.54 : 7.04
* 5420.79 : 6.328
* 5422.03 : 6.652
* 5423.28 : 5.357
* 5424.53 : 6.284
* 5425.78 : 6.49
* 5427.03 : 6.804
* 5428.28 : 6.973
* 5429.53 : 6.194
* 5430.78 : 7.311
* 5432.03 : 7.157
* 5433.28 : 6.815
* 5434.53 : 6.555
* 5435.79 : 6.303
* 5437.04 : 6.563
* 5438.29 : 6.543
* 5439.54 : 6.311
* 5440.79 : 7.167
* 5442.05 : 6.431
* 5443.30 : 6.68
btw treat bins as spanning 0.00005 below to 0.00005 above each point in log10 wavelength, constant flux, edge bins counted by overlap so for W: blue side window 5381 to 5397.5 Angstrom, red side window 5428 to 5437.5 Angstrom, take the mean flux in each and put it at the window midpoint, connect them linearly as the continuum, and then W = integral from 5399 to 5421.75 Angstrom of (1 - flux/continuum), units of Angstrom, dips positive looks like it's 0.6 Angstrom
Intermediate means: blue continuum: 6.67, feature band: 6.53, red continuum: 6.73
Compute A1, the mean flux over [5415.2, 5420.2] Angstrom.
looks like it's 6.45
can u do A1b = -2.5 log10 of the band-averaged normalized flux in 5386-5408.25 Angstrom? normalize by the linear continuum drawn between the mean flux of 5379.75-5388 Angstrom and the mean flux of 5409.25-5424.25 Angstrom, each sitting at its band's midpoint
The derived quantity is 0.00 mag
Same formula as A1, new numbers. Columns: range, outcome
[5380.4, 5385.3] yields 6.31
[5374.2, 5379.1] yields 6.69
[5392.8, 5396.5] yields 6.52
